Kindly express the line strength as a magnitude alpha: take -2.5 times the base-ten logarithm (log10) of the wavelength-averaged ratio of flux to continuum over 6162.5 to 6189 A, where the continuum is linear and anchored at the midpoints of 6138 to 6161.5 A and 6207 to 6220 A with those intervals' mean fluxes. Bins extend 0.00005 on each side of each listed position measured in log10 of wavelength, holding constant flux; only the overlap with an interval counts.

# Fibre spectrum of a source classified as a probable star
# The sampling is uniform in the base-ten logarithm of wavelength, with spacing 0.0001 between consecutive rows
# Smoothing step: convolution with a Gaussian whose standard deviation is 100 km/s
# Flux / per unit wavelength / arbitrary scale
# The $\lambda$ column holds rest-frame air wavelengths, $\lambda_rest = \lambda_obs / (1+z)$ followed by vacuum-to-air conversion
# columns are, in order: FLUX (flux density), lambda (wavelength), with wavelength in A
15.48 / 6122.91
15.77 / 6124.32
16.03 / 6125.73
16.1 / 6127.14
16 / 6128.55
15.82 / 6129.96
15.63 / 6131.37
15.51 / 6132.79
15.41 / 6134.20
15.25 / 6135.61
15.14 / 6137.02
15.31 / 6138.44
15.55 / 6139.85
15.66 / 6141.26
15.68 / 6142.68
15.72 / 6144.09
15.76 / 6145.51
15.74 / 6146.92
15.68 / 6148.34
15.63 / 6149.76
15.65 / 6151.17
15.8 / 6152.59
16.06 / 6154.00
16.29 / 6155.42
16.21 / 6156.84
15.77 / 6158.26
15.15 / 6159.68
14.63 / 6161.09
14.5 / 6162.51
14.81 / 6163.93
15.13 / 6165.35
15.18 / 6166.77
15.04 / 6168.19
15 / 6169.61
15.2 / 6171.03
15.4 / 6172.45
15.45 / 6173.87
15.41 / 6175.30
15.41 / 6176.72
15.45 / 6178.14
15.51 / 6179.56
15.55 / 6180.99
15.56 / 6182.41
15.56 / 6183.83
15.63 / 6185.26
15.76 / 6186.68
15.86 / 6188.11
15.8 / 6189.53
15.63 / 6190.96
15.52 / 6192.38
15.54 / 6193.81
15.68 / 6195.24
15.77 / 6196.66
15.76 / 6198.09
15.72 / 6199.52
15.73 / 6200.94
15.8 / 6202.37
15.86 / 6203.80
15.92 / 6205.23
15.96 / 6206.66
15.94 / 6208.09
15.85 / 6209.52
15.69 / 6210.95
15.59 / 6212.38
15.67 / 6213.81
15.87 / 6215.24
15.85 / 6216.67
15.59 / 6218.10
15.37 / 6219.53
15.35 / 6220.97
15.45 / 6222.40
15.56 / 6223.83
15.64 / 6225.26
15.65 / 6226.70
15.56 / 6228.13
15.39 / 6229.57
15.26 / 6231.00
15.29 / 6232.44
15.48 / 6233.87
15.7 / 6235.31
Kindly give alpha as 0.02 mag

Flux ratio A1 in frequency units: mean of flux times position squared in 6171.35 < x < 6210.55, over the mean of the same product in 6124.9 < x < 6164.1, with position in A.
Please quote 1.02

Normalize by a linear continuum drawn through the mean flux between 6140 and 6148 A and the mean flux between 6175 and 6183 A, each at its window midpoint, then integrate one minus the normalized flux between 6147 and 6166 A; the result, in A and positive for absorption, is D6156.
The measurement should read 0.16 A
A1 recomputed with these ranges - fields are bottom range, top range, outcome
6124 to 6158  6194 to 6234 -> 1.02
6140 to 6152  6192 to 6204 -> 1.02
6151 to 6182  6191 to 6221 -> 1.03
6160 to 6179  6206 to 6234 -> 1.05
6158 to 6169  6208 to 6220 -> 1.06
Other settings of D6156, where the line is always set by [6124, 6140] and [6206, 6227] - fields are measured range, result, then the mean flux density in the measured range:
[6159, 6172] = 0.6 A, 15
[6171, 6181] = 0.1 A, 15.4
